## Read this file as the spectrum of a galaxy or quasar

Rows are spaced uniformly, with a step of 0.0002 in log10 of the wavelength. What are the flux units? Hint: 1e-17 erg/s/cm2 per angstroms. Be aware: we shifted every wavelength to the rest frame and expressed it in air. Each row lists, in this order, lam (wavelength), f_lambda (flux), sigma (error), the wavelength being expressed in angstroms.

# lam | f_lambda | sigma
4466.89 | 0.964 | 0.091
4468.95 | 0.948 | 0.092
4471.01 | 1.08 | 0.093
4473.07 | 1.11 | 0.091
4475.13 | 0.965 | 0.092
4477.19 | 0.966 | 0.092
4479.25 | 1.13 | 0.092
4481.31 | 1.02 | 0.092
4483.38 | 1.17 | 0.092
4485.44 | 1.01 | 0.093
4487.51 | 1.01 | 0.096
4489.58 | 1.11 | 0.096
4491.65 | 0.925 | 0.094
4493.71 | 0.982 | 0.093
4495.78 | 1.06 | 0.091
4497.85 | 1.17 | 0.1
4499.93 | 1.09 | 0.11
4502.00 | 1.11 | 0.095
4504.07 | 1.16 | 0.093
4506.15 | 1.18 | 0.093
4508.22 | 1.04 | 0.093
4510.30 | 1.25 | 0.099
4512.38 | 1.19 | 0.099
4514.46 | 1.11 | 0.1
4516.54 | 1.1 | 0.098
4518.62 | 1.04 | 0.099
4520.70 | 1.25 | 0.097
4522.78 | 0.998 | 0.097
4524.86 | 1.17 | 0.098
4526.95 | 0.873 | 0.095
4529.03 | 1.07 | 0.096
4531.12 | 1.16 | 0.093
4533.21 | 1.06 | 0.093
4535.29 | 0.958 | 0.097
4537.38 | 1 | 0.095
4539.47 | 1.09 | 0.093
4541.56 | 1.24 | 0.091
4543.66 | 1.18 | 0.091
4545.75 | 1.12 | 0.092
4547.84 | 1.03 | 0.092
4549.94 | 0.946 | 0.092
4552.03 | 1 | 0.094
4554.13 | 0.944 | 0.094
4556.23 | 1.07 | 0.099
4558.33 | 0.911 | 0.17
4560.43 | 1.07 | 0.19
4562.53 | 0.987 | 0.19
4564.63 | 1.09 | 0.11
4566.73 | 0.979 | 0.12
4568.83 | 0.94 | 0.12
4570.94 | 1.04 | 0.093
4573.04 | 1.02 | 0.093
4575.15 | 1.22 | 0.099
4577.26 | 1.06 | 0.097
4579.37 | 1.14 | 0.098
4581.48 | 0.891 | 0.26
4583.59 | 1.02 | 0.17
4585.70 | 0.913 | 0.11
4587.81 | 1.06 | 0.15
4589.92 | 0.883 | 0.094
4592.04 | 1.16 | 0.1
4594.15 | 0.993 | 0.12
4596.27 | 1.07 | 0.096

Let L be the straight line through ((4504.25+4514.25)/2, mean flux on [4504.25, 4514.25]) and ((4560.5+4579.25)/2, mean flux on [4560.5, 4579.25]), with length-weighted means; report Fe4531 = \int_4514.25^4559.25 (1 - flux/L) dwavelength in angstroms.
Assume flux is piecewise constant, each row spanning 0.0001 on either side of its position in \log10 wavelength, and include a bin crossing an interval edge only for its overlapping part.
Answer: 2.02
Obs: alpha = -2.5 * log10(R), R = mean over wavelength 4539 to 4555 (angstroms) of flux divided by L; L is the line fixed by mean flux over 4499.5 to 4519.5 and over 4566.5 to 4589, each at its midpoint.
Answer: 0.00 mag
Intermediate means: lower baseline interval 1.13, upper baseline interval 1.03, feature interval 1.07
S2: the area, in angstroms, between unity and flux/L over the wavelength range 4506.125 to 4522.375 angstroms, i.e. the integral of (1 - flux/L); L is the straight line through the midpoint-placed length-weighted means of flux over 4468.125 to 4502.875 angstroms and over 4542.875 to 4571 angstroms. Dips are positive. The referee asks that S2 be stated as -1.5 angstroms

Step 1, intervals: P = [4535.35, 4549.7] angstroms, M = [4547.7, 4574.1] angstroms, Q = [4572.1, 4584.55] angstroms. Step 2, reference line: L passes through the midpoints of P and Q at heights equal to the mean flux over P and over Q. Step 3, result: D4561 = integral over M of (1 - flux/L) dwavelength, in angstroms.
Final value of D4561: 1.8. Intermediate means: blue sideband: 1.09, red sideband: 1.06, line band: 1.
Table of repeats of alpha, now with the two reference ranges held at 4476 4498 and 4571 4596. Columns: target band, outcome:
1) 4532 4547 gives -0.05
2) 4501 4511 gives -0.10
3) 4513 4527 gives -0.05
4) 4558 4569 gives 0.03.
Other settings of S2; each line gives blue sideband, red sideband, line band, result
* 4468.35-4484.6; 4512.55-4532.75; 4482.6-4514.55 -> -0.8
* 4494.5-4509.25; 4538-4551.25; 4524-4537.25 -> 0.7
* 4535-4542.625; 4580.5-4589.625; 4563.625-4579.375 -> -0.9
